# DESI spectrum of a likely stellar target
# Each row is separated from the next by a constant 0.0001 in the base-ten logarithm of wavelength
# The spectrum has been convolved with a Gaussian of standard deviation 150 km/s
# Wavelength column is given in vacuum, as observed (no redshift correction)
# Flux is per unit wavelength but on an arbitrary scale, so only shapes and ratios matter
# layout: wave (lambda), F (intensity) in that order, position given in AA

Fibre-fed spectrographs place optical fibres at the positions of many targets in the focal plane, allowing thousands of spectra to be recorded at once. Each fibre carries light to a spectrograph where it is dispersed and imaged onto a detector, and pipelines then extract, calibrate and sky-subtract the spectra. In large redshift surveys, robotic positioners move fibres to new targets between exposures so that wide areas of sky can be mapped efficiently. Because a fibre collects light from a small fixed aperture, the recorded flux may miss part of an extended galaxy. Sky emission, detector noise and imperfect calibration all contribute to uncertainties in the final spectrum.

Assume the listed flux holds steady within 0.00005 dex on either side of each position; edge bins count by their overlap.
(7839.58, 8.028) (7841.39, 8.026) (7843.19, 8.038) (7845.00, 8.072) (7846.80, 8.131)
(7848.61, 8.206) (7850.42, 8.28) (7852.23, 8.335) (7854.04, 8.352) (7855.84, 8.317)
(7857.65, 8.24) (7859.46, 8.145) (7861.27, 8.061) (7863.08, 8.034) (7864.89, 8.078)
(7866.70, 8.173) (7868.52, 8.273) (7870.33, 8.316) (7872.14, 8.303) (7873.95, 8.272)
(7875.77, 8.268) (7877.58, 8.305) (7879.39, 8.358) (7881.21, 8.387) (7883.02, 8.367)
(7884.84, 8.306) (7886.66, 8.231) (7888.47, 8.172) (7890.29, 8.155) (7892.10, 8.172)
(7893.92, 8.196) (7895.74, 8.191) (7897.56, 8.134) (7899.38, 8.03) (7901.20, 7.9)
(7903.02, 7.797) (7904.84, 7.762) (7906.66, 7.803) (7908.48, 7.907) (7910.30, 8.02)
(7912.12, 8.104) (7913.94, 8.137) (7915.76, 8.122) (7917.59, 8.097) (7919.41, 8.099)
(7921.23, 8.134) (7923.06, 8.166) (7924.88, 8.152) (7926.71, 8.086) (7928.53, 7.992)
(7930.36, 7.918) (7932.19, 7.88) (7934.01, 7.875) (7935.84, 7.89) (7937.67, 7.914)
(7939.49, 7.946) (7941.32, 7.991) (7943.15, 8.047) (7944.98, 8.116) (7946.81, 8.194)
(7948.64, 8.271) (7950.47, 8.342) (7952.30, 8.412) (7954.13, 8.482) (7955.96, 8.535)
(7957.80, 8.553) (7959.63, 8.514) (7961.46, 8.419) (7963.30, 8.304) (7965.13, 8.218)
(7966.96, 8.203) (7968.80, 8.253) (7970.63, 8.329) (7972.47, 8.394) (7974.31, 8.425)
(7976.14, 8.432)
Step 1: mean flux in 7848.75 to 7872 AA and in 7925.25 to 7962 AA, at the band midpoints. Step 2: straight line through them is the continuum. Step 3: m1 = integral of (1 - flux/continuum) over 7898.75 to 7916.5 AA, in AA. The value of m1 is 0.5 AA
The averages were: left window 8.22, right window 8.17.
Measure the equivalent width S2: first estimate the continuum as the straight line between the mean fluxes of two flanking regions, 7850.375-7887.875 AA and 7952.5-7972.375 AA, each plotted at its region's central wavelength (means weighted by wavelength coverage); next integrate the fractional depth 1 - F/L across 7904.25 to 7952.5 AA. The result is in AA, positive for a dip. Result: 1.7 AA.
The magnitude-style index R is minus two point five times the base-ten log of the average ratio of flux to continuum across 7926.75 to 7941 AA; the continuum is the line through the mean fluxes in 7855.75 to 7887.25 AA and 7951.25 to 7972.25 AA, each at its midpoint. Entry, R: 0.05 mag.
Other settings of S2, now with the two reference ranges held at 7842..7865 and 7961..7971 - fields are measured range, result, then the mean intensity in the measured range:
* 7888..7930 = 0.89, 8.05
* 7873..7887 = -0.19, 8.31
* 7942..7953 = 0.06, 8.22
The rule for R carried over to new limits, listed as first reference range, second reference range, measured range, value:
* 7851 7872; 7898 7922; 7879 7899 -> -0.02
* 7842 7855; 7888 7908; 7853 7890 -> -0.02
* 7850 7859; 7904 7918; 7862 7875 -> 0.00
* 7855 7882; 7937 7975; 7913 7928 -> 0.02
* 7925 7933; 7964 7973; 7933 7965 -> -0.01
